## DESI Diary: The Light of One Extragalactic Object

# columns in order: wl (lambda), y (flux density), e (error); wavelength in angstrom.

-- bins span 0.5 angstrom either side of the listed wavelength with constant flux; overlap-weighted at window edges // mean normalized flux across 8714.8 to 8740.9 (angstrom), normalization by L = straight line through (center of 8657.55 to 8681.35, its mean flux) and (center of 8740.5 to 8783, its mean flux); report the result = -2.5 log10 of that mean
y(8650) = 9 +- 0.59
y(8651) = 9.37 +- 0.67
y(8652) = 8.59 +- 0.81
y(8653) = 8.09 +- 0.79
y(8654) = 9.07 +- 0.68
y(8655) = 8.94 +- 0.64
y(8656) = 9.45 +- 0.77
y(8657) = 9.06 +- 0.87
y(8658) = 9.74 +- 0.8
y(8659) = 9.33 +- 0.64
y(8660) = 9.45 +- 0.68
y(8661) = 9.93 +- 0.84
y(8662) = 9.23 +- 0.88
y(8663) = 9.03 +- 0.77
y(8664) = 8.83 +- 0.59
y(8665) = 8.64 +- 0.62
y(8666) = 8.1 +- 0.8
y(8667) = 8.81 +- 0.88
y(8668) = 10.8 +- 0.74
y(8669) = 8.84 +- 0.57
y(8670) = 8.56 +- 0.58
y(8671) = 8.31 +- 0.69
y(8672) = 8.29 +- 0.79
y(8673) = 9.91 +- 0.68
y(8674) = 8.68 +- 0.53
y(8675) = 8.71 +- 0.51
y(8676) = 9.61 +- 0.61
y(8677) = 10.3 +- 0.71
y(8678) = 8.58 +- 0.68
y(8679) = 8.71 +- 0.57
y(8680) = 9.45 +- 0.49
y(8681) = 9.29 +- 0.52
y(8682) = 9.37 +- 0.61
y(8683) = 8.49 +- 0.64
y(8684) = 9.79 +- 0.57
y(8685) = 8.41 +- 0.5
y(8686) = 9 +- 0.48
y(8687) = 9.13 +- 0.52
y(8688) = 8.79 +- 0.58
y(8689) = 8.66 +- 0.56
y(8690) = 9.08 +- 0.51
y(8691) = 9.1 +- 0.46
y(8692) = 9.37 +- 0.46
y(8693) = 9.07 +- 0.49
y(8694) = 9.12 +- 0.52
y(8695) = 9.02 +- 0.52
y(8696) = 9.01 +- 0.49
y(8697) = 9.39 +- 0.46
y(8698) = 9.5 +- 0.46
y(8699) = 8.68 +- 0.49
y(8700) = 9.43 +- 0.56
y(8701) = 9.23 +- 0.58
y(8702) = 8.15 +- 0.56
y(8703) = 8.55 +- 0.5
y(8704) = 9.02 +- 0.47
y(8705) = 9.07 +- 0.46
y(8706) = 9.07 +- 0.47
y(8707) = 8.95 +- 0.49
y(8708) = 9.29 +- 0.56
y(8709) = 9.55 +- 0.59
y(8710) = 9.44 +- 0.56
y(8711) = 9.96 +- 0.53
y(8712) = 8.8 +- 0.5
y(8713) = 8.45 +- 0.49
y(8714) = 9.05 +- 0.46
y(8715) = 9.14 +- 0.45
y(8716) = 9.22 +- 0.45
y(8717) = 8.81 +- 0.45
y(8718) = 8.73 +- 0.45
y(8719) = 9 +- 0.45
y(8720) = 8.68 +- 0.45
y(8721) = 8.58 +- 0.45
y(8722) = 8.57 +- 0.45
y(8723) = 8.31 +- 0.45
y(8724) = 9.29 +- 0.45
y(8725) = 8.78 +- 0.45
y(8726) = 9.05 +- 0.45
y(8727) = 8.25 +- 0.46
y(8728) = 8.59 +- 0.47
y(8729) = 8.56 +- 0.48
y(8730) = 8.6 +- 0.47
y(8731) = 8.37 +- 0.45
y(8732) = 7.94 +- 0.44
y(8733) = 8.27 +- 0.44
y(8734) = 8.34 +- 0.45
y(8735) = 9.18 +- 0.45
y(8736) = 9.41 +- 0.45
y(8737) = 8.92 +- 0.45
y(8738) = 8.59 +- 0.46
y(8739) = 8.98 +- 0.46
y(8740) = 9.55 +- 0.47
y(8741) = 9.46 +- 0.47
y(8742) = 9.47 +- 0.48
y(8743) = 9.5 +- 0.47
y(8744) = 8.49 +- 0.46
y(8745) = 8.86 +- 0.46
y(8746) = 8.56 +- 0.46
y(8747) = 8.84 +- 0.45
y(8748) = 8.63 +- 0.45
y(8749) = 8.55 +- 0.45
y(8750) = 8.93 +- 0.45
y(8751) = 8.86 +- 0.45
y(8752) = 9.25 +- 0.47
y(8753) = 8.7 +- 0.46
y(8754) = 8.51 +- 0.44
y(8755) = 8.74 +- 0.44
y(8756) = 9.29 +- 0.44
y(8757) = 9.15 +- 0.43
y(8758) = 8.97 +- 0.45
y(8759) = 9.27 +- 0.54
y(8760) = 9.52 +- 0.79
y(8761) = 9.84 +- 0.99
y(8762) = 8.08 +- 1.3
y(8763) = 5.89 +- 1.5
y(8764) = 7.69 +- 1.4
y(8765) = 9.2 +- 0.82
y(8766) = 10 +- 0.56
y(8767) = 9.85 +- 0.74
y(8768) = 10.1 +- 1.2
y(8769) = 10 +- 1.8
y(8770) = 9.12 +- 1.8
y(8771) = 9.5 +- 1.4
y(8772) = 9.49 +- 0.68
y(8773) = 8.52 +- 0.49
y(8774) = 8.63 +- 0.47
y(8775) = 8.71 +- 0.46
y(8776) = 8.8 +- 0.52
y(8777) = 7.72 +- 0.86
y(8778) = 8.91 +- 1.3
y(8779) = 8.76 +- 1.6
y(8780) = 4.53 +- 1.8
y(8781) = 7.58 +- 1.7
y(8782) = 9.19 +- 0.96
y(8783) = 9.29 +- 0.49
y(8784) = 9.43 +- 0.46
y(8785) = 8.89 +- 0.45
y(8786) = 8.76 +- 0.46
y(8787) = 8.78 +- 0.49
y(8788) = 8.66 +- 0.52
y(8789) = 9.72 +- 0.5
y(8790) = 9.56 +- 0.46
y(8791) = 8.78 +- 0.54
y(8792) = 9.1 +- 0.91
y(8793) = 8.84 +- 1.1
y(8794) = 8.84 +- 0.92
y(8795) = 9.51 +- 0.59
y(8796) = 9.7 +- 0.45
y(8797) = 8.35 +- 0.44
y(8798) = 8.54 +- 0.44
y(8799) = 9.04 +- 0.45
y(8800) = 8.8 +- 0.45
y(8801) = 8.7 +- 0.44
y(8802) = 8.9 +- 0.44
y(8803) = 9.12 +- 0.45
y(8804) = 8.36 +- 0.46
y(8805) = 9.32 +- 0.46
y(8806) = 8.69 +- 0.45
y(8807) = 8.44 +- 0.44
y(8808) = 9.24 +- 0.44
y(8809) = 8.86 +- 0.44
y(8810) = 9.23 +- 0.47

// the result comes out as 0.020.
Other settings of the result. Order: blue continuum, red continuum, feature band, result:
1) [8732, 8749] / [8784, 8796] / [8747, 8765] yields 0.030 mag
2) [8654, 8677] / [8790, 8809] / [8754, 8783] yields 0.026 mag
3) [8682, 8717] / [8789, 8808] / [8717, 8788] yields 0.026 mag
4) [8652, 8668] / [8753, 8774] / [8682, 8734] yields 0.018 mag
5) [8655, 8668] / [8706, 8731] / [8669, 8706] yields 0.004 mag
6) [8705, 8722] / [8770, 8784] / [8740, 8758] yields -0.027 mag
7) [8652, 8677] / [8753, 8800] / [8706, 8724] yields -0.001 mag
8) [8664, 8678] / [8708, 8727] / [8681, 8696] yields -0.005 mag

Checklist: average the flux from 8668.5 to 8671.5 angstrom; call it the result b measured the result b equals 8.57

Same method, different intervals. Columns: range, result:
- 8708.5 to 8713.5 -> 9.24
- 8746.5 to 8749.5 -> 8.67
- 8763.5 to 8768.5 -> 9.37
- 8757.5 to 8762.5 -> 9.14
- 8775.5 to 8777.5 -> 8.26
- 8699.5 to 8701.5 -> 9.33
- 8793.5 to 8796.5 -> 9.35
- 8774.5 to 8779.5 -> 8.58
